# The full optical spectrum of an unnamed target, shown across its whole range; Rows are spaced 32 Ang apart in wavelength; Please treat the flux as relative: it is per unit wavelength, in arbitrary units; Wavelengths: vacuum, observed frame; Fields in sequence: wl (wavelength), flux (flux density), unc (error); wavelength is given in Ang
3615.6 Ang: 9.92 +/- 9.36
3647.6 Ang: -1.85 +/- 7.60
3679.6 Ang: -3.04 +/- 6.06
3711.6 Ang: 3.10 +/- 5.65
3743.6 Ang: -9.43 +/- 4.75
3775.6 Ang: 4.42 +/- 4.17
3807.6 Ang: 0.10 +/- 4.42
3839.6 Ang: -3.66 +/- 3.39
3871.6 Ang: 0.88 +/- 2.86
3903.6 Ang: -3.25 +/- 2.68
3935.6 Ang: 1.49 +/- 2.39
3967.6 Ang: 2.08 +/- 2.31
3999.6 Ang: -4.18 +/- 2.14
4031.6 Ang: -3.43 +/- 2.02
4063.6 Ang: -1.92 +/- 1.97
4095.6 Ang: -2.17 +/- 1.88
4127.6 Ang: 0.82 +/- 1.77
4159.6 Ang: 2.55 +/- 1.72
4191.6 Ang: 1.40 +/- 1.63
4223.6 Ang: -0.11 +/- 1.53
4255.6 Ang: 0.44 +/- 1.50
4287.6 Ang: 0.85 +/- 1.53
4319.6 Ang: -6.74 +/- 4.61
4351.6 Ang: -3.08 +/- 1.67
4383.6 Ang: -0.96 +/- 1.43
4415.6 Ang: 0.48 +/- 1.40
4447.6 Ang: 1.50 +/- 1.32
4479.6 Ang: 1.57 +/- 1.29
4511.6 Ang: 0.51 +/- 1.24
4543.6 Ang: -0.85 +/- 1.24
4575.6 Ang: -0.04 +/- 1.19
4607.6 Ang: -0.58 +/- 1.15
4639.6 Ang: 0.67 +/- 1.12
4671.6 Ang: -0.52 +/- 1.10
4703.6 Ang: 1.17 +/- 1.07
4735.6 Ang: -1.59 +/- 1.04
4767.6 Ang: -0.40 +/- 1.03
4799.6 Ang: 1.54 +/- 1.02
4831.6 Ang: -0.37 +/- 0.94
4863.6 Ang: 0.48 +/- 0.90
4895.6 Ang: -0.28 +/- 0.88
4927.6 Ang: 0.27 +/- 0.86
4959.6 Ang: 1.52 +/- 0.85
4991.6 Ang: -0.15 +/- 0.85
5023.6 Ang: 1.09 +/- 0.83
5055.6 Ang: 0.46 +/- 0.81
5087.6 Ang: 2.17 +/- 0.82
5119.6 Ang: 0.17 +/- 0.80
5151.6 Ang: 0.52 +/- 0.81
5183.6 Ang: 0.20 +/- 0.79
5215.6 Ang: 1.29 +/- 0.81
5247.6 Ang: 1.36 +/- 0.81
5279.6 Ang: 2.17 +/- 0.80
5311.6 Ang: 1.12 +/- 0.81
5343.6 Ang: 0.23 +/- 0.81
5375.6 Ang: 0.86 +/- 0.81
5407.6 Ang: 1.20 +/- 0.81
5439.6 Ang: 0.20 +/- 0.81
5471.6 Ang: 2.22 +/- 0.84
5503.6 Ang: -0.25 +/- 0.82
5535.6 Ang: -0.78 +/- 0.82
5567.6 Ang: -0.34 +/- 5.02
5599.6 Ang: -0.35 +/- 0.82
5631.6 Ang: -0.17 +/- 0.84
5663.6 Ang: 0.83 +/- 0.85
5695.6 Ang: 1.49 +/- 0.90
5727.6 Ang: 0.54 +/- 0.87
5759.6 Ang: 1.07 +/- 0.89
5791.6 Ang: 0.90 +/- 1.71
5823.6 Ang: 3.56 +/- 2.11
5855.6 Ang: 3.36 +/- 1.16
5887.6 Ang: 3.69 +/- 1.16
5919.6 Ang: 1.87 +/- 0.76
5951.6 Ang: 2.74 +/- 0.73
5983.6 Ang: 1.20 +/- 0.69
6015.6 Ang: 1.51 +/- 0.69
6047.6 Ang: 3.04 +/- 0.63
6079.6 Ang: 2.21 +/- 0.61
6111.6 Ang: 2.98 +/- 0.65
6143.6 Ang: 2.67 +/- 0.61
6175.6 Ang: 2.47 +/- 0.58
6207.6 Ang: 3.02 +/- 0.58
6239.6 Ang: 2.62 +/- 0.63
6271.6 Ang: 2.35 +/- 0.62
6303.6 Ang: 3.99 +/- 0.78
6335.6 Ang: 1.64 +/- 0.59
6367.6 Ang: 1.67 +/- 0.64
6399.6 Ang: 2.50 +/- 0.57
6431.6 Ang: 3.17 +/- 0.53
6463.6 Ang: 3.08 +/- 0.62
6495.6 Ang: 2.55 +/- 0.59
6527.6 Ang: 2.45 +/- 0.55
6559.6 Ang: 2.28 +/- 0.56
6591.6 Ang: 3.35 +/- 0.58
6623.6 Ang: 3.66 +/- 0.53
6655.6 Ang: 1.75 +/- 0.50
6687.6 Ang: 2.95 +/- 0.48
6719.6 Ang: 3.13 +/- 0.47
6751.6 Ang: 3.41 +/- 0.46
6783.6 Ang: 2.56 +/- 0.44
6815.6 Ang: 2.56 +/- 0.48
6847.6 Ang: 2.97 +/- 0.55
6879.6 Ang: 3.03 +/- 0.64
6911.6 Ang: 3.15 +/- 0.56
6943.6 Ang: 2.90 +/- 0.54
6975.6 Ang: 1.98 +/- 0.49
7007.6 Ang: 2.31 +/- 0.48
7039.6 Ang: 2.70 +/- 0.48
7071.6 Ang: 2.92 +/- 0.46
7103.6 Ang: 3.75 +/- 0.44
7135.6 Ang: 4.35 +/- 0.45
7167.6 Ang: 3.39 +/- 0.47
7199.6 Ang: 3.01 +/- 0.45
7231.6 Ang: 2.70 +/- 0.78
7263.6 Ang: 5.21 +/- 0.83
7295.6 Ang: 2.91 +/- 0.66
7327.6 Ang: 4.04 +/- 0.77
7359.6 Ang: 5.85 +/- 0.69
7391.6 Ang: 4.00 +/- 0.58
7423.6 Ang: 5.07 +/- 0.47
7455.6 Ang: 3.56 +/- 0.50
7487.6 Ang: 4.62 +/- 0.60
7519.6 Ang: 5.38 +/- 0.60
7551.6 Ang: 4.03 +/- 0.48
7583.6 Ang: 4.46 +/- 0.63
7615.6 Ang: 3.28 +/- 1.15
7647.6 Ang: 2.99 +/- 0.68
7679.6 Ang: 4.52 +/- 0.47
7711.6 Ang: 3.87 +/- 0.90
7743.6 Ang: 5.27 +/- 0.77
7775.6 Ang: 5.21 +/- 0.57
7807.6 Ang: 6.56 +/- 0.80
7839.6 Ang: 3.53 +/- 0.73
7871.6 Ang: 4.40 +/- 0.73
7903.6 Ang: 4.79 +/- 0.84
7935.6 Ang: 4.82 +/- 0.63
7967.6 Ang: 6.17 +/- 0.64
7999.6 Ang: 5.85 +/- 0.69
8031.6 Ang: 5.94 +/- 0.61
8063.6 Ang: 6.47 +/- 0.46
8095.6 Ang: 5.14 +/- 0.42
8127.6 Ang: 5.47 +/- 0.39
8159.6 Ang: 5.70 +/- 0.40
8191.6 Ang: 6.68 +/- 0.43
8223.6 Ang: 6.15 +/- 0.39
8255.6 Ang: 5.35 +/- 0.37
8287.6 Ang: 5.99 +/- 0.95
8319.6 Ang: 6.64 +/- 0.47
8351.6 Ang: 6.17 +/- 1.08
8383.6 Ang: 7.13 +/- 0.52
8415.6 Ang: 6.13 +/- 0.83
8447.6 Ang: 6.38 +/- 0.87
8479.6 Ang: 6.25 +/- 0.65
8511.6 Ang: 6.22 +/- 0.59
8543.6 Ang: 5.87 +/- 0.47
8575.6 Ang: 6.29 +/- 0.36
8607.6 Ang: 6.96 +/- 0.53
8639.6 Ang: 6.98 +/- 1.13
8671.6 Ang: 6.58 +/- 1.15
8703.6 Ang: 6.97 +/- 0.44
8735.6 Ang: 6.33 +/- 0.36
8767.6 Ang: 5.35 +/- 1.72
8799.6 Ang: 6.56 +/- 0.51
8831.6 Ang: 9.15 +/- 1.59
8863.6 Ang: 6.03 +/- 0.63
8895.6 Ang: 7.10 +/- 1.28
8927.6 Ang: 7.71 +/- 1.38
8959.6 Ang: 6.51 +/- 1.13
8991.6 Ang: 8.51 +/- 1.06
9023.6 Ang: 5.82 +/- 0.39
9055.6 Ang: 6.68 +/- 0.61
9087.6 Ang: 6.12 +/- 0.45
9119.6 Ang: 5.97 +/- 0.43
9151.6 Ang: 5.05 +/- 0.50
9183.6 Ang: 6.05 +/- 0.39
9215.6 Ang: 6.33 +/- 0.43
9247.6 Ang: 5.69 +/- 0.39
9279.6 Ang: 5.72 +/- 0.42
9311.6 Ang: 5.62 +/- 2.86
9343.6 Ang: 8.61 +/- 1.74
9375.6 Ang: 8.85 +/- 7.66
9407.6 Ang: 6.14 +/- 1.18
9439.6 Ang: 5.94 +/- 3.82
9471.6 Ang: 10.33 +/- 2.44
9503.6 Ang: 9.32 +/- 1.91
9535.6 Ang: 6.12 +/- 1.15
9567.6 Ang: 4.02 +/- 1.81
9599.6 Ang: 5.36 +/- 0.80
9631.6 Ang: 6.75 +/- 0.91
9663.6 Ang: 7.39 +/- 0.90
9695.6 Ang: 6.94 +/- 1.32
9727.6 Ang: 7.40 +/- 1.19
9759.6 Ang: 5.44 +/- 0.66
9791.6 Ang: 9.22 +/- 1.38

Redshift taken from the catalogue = 0.821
